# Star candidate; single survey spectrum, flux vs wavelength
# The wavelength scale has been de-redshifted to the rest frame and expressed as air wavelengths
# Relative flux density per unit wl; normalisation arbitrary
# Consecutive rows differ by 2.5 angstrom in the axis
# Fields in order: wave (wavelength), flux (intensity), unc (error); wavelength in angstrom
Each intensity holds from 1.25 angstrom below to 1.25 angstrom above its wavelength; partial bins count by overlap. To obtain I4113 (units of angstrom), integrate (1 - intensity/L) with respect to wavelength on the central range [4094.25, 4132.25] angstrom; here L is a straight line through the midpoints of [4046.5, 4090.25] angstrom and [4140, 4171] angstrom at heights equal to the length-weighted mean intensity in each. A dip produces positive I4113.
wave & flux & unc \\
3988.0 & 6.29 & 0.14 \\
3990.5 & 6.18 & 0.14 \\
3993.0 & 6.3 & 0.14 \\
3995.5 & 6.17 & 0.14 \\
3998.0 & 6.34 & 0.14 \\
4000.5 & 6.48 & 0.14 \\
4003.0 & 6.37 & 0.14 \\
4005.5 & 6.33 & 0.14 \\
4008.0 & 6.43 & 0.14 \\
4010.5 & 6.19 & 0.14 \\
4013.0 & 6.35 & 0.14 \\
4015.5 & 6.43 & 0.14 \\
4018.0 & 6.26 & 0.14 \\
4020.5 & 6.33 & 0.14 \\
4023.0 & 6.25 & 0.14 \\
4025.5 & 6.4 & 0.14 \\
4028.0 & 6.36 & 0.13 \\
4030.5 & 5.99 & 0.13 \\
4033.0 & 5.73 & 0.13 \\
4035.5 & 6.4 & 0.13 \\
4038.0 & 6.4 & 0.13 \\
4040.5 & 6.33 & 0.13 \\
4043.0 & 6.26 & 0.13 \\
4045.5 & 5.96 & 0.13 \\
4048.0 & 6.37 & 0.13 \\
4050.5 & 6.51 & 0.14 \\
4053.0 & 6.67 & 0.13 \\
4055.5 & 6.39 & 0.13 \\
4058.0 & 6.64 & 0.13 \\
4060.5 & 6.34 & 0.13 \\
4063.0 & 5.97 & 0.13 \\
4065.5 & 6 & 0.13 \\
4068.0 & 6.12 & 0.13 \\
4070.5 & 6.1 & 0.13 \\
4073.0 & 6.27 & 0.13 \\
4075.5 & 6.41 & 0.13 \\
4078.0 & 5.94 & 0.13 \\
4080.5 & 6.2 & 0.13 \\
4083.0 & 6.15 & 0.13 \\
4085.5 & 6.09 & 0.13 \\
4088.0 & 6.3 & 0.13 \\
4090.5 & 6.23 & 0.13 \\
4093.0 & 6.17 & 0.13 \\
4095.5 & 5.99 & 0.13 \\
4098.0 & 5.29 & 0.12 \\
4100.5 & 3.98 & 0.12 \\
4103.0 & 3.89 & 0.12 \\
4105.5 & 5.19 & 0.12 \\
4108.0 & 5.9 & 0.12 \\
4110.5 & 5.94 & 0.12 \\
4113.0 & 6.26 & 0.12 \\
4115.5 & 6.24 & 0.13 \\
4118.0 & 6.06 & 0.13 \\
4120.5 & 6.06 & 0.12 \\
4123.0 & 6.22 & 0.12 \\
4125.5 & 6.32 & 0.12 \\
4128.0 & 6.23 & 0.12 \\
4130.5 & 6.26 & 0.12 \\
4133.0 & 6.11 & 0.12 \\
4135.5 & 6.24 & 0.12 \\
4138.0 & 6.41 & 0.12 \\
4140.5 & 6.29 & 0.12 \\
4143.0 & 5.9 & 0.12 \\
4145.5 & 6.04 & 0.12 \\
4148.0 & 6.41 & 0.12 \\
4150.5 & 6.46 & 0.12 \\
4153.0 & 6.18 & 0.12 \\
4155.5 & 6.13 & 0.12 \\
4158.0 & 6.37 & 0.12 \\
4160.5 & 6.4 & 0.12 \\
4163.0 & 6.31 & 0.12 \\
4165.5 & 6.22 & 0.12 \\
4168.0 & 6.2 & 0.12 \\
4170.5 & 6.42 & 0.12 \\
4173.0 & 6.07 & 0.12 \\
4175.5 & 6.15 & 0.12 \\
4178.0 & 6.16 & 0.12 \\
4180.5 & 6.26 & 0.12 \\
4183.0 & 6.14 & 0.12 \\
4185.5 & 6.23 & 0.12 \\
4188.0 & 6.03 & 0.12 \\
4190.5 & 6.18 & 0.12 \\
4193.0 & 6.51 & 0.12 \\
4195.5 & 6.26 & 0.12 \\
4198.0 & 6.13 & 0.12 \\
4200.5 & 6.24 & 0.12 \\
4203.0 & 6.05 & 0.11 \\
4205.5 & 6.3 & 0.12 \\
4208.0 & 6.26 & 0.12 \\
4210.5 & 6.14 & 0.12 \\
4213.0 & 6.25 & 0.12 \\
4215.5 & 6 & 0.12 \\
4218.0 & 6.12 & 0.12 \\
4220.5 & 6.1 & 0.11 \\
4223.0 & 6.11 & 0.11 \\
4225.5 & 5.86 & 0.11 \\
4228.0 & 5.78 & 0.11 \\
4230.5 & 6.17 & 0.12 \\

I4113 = 3.2 angstrom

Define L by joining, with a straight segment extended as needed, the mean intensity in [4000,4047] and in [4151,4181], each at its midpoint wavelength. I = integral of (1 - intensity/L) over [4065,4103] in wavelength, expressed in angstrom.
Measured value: 2.3 angstrom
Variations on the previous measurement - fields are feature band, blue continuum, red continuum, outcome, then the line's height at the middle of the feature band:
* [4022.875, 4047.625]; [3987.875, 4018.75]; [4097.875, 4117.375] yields -0.8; 6.03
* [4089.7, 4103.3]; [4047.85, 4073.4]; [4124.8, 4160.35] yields 2.1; 6.28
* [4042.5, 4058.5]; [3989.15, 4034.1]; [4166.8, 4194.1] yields -0.3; 6.26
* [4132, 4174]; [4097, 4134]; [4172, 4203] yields -1.9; 5.97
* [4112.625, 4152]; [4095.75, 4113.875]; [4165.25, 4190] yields -4.4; 5.59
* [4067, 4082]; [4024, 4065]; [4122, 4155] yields 0.2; 6.27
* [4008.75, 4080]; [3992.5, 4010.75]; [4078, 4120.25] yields -2.2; 6.08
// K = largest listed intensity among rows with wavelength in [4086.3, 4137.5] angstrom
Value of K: 6.32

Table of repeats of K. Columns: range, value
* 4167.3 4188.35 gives 6.42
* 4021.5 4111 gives 6.67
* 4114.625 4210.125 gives 6.51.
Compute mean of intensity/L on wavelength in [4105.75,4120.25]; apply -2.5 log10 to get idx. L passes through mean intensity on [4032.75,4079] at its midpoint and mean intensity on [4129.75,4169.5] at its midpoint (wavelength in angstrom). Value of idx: 0.04 mag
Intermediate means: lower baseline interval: 6.27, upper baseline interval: 6.25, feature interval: 6.02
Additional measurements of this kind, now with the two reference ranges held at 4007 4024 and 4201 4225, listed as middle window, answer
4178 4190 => 0.00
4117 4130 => 0.01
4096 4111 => 0.23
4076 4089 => 0.02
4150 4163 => -0.02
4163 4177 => -0.01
